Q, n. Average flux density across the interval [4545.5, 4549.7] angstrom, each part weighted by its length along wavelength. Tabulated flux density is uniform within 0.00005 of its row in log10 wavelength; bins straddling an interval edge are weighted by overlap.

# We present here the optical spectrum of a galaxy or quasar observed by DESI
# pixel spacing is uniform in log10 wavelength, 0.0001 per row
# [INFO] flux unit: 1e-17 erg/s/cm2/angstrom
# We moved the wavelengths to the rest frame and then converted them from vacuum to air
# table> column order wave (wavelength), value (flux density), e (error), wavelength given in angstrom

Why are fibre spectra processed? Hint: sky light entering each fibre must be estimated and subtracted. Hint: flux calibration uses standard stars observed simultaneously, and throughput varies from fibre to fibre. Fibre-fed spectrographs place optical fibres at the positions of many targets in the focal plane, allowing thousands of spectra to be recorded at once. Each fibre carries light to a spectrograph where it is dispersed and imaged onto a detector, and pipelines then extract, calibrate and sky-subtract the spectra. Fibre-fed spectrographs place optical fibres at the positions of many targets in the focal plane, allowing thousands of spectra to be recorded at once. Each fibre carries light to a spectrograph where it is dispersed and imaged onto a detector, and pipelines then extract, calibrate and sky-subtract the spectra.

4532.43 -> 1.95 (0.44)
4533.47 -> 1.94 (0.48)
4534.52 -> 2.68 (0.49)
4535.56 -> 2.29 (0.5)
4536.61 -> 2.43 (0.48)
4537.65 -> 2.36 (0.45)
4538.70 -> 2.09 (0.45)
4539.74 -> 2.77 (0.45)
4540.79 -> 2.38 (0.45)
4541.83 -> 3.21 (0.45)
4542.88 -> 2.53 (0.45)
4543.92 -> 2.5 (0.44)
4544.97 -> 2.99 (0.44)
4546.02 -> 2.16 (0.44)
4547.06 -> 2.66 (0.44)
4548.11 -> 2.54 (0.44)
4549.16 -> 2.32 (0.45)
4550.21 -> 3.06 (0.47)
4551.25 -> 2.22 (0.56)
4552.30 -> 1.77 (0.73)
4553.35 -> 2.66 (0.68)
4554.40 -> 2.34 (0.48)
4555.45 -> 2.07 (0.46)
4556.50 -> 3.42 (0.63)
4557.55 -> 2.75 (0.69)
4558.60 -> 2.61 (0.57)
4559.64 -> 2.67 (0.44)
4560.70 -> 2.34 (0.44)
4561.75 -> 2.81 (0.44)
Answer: 2.42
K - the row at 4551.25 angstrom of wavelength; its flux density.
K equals 2.22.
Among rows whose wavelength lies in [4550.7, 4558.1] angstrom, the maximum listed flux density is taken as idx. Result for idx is 3.42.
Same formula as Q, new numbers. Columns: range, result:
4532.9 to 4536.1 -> 2.3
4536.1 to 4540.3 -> 2.41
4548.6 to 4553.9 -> 2.41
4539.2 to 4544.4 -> 2.68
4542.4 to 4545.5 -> 2.67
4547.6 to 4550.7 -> 2.63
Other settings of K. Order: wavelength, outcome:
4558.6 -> 2.61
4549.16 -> 2.32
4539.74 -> 2.77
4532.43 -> 1.95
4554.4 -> 2.34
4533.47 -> 1.94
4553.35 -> 2.66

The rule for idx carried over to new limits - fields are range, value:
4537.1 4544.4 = 3.21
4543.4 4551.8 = 3.06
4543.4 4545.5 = 2.99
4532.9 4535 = 2.68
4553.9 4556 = 2.34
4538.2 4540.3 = 2.77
